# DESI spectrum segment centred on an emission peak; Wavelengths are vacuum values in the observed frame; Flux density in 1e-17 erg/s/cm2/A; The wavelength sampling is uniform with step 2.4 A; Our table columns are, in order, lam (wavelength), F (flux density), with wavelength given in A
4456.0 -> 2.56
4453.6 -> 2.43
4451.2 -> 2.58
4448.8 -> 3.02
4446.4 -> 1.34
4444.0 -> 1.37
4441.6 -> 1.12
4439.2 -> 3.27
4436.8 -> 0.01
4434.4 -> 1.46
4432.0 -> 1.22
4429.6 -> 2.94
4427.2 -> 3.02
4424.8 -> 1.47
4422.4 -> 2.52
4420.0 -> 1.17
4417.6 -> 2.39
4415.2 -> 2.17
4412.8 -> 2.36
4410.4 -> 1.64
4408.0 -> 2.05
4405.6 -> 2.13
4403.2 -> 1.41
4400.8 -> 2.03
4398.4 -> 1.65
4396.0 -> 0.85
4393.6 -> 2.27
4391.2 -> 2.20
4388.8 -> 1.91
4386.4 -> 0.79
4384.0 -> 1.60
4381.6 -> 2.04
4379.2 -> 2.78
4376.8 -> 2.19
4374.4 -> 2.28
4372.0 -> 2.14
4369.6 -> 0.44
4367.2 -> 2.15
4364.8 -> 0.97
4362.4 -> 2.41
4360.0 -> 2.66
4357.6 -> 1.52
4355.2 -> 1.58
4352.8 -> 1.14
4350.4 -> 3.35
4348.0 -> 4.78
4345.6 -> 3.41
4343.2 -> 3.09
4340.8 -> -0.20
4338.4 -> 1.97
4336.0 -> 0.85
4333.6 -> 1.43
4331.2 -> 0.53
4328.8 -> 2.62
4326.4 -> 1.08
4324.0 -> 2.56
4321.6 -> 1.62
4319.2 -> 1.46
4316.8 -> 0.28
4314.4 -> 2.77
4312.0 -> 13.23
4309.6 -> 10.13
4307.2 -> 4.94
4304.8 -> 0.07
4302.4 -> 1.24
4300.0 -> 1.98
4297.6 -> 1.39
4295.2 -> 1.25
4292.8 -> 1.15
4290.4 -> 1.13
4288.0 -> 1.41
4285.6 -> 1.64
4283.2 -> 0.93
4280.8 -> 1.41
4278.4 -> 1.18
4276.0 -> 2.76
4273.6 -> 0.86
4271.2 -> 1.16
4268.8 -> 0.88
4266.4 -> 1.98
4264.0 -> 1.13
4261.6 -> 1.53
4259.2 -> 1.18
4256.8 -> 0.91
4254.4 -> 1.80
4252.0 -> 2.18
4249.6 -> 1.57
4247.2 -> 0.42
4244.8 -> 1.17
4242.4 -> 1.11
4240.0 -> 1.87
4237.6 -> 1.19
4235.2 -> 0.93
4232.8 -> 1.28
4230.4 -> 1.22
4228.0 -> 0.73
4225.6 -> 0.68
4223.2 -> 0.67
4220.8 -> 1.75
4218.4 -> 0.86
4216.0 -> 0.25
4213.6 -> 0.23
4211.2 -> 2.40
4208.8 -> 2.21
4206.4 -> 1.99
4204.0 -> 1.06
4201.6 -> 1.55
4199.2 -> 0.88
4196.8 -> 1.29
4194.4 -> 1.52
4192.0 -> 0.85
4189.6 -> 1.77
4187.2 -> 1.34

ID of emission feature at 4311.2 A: [O II]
